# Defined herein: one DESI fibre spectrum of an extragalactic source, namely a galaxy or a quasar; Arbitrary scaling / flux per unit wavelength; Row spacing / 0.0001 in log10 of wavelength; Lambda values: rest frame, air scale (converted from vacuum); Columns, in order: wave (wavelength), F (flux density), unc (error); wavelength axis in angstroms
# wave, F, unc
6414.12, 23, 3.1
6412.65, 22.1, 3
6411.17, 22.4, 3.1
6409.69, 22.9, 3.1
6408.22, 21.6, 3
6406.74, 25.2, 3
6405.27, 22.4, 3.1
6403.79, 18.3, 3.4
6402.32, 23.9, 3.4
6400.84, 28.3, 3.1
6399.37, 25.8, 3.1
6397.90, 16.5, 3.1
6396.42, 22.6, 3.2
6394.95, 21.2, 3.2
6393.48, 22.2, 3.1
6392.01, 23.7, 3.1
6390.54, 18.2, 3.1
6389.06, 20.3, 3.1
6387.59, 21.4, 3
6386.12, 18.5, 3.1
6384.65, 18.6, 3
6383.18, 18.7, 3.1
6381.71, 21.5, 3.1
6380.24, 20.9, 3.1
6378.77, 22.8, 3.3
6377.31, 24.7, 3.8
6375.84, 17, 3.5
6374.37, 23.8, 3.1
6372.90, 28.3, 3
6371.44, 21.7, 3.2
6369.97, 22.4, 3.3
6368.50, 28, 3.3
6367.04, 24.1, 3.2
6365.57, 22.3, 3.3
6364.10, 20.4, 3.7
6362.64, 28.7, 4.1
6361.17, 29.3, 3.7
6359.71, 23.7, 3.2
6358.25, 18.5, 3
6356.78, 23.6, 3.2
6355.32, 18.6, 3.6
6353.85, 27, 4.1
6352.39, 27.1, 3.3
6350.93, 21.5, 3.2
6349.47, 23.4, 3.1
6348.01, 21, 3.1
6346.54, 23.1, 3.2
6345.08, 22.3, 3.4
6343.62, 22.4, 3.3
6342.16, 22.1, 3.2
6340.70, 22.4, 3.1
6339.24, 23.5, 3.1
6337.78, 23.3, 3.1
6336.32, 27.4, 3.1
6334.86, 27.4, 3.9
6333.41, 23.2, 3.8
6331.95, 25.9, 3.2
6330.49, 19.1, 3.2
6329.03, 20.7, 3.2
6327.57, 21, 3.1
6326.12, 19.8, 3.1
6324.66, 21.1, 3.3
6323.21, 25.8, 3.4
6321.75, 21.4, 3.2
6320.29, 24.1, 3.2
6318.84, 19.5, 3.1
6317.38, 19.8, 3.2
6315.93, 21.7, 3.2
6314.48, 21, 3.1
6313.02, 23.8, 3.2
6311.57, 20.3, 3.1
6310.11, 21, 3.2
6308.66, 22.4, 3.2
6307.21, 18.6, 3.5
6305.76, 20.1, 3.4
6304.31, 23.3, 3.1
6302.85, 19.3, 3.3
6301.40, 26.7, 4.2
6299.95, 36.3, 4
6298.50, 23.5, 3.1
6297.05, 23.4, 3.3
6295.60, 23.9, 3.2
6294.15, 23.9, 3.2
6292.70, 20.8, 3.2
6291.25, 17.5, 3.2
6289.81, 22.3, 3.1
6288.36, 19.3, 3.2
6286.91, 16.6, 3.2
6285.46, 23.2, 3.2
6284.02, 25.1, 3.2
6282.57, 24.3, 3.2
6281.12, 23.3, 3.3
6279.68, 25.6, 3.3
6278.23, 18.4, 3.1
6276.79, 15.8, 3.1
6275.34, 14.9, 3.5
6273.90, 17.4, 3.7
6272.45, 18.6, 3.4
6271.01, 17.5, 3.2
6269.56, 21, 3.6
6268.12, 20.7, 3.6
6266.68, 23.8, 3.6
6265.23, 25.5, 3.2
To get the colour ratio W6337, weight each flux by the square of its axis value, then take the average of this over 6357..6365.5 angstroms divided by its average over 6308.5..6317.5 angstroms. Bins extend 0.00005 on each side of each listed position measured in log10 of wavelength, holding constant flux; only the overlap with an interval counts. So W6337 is 1.1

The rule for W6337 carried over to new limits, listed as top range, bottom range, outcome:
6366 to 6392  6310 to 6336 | 1.01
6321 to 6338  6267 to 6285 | 1.15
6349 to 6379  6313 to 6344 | 1.06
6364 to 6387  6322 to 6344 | 0.98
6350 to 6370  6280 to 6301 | 1.06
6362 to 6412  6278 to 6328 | 1.03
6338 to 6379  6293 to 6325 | 1.04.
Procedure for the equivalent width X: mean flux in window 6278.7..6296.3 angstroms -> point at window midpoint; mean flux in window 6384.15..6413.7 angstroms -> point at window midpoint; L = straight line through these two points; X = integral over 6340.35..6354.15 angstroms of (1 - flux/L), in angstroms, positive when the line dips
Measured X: -0.7 angstroms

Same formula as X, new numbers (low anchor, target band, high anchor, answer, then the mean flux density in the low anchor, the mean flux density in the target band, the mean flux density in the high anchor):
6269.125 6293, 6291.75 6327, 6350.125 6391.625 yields -2.8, 20.1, 22.5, 22.6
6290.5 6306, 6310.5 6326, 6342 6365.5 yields 1.2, 23.6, 21.7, 23.3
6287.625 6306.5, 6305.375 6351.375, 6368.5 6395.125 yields 0.7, 23.1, 22.2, 21.6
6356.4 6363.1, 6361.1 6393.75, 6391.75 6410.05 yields 2.0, 24.7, 22.4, 22.6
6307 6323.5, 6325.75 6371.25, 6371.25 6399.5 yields -4.0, 21.6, 23.3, 21.3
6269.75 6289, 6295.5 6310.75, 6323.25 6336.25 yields -1.6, 20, 23.5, 22.7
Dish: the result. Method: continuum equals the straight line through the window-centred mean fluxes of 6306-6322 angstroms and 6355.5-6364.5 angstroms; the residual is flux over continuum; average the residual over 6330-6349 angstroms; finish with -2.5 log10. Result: -0.034 mag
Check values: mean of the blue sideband 21.2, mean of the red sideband 23.9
